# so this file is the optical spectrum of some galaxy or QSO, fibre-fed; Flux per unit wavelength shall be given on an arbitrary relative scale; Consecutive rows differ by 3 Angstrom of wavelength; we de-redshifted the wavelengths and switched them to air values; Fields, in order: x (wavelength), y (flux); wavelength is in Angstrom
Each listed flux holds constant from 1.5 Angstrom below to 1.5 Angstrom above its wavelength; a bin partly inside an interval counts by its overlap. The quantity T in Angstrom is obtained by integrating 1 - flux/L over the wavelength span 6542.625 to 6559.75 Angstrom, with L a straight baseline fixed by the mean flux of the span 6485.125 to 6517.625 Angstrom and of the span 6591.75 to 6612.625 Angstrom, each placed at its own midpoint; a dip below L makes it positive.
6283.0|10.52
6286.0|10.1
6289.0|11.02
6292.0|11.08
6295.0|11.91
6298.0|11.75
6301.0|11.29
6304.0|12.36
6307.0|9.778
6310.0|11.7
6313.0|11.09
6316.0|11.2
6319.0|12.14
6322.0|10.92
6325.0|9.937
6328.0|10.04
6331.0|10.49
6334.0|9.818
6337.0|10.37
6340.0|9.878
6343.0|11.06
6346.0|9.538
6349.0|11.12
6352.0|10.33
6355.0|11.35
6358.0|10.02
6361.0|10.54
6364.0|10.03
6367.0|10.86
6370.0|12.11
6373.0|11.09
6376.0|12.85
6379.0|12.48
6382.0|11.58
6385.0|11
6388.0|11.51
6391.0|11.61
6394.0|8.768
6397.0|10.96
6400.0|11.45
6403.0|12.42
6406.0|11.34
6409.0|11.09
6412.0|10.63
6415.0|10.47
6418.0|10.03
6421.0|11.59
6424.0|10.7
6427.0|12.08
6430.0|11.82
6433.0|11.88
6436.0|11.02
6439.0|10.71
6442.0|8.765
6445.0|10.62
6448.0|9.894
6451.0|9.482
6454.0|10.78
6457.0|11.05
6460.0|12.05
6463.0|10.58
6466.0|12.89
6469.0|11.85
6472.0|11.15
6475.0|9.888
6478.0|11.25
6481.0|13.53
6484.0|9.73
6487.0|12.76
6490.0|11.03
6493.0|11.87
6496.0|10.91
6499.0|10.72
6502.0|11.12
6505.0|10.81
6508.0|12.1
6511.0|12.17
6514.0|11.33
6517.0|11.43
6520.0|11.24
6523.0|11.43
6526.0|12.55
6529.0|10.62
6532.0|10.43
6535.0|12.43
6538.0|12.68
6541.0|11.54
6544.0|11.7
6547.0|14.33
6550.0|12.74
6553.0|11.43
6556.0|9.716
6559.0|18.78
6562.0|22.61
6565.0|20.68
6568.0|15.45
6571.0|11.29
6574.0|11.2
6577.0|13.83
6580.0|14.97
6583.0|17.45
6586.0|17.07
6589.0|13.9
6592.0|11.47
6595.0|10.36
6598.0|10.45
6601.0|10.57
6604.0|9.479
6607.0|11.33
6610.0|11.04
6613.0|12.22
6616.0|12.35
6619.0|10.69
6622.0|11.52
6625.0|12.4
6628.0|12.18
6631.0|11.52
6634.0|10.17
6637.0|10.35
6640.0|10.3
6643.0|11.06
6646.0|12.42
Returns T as -2.8 Angstrom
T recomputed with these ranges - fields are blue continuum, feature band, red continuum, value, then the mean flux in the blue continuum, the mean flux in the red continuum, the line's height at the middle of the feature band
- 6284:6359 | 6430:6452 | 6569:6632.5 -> 1.9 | 10.8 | 12.3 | 11.4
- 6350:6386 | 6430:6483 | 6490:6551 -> 2.0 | 11.2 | 11.7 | 11.5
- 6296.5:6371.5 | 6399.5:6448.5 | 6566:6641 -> 1.2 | 10.8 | 12.2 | 11.3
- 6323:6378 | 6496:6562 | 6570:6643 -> -3.4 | 10.7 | 12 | 11.6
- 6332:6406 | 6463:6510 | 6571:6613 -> 1.4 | 11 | 12.5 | 11.8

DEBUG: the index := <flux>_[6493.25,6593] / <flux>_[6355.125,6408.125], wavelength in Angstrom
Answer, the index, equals 1.2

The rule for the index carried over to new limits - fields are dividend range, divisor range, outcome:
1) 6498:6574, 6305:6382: 1.18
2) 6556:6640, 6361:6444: 1.17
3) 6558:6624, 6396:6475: 1.23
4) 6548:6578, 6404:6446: 1.35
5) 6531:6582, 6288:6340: 1.27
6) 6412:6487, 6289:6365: 1.02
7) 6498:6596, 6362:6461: 1.19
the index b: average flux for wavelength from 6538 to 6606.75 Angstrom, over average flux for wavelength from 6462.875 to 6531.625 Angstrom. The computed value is 1.19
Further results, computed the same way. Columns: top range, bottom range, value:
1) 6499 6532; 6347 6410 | 1.02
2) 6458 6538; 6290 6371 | 1.06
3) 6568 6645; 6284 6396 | 1.10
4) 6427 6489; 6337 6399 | 1.02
